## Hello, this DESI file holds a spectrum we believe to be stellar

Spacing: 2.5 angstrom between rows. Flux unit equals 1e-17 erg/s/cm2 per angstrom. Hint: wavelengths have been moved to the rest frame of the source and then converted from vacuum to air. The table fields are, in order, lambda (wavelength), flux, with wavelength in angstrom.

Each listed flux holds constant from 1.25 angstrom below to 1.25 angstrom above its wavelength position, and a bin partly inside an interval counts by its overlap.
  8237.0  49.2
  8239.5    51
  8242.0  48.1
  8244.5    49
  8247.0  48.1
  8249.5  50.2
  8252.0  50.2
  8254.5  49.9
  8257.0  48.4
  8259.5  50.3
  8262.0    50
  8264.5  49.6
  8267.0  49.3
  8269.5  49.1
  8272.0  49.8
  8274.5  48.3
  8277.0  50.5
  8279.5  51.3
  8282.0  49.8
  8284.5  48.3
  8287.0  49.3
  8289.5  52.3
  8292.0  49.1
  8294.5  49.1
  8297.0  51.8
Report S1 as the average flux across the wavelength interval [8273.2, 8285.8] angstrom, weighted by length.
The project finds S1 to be 49.6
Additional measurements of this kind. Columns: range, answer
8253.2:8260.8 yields 49.5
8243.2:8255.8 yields 49.5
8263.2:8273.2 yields 49.5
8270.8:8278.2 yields 49.5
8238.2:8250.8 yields 49.3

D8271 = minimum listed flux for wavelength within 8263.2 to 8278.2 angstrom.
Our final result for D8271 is 48.3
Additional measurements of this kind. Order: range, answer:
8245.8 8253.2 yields 48.1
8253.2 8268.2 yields 48.4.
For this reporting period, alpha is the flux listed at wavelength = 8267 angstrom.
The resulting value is 49.3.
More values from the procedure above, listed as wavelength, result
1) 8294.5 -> 49.1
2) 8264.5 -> 49.6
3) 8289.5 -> 52.3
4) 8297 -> 51.8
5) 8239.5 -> 51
